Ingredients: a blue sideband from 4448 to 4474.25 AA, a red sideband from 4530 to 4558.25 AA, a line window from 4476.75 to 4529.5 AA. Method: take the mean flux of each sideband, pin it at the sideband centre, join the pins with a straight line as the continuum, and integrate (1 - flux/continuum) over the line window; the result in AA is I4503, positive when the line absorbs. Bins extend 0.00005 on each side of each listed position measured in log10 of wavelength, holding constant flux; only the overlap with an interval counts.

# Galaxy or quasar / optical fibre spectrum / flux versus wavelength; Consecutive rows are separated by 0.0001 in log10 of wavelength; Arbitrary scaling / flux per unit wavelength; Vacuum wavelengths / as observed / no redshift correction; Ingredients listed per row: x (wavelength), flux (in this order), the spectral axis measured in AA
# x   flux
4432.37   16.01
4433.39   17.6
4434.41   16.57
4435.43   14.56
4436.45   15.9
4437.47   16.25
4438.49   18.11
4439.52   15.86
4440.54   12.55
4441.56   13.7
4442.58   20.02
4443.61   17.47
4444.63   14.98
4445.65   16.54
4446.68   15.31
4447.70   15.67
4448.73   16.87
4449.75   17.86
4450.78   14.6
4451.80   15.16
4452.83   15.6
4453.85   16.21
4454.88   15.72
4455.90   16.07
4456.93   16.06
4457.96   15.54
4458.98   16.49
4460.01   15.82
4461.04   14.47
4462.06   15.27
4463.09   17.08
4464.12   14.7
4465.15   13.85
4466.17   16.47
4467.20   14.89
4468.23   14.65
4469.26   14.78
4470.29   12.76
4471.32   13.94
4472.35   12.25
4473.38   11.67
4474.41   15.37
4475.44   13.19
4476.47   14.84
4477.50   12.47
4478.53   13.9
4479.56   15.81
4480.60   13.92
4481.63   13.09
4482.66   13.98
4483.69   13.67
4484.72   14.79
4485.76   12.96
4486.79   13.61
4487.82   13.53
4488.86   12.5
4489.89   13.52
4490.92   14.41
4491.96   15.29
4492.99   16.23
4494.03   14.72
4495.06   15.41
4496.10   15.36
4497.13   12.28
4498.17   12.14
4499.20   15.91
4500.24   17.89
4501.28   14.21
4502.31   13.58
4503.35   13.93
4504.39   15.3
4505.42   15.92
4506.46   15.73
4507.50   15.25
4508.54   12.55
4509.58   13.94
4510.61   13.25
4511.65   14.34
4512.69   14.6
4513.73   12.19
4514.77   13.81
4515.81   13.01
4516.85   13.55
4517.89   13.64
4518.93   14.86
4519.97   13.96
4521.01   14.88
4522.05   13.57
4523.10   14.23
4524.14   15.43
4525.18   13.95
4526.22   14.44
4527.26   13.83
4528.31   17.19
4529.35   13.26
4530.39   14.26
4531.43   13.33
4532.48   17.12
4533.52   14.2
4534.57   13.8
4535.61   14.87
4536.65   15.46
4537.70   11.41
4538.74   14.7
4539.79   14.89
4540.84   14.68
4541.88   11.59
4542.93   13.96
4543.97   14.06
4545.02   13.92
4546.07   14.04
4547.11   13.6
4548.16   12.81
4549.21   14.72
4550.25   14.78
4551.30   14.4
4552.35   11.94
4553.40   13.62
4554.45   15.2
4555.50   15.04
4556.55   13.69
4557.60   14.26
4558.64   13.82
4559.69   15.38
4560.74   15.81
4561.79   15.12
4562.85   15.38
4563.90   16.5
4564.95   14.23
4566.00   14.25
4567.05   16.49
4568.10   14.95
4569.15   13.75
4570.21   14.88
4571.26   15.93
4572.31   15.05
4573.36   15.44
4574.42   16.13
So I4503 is 1.3 AA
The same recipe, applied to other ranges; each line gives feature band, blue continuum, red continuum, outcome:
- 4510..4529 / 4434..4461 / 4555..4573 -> 1.5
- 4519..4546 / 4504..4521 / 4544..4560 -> -0.4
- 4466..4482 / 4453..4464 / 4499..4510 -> 1.6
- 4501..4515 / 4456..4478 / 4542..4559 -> 0.1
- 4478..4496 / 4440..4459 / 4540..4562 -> 1.2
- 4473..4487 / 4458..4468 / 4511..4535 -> 1.2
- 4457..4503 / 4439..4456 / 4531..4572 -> 3.1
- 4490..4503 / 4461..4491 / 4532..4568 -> -0.5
